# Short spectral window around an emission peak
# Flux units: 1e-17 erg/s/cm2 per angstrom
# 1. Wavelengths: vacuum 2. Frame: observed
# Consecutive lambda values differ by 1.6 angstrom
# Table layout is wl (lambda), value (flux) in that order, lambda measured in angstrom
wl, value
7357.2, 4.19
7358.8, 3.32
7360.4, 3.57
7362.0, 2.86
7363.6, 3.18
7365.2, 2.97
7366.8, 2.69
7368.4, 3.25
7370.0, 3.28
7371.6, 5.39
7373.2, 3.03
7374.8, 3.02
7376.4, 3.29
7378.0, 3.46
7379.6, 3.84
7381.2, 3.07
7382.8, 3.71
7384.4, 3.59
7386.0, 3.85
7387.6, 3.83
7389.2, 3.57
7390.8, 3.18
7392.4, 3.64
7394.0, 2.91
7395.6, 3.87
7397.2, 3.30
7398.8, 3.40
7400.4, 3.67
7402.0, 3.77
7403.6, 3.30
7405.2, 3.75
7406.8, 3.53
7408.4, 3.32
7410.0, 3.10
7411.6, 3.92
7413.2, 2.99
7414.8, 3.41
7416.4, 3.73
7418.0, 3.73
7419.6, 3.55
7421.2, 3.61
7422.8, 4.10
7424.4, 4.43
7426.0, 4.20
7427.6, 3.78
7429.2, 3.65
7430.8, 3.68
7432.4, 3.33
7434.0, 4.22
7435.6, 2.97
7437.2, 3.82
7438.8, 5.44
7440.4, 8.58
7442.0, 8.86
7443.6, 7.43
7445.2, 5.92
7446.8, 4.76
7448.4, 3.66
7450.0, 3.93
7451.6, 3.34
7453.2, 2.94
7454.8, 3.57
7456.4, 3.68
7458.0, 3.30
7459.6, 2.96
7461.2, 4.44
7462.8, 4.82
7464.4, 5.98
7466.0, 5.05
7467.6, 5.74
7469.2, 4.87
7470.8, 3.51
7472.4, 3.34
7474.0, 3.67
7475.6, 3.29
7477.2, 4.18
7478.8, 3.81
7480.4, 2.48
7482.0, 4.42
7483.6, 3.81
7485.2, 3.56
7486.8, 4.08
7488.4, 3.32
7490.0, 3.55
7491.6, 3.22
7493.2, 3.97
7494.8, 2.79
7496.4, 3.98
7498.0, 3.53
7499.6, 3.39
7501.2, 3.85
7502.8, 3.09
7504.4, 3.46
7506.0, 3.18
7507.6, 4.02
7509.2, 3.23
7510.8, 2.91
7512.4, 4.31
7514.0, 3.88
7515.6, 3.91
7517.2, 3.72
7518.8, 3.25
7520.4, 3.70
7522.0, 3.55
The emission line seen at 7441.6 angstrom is H-alpha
